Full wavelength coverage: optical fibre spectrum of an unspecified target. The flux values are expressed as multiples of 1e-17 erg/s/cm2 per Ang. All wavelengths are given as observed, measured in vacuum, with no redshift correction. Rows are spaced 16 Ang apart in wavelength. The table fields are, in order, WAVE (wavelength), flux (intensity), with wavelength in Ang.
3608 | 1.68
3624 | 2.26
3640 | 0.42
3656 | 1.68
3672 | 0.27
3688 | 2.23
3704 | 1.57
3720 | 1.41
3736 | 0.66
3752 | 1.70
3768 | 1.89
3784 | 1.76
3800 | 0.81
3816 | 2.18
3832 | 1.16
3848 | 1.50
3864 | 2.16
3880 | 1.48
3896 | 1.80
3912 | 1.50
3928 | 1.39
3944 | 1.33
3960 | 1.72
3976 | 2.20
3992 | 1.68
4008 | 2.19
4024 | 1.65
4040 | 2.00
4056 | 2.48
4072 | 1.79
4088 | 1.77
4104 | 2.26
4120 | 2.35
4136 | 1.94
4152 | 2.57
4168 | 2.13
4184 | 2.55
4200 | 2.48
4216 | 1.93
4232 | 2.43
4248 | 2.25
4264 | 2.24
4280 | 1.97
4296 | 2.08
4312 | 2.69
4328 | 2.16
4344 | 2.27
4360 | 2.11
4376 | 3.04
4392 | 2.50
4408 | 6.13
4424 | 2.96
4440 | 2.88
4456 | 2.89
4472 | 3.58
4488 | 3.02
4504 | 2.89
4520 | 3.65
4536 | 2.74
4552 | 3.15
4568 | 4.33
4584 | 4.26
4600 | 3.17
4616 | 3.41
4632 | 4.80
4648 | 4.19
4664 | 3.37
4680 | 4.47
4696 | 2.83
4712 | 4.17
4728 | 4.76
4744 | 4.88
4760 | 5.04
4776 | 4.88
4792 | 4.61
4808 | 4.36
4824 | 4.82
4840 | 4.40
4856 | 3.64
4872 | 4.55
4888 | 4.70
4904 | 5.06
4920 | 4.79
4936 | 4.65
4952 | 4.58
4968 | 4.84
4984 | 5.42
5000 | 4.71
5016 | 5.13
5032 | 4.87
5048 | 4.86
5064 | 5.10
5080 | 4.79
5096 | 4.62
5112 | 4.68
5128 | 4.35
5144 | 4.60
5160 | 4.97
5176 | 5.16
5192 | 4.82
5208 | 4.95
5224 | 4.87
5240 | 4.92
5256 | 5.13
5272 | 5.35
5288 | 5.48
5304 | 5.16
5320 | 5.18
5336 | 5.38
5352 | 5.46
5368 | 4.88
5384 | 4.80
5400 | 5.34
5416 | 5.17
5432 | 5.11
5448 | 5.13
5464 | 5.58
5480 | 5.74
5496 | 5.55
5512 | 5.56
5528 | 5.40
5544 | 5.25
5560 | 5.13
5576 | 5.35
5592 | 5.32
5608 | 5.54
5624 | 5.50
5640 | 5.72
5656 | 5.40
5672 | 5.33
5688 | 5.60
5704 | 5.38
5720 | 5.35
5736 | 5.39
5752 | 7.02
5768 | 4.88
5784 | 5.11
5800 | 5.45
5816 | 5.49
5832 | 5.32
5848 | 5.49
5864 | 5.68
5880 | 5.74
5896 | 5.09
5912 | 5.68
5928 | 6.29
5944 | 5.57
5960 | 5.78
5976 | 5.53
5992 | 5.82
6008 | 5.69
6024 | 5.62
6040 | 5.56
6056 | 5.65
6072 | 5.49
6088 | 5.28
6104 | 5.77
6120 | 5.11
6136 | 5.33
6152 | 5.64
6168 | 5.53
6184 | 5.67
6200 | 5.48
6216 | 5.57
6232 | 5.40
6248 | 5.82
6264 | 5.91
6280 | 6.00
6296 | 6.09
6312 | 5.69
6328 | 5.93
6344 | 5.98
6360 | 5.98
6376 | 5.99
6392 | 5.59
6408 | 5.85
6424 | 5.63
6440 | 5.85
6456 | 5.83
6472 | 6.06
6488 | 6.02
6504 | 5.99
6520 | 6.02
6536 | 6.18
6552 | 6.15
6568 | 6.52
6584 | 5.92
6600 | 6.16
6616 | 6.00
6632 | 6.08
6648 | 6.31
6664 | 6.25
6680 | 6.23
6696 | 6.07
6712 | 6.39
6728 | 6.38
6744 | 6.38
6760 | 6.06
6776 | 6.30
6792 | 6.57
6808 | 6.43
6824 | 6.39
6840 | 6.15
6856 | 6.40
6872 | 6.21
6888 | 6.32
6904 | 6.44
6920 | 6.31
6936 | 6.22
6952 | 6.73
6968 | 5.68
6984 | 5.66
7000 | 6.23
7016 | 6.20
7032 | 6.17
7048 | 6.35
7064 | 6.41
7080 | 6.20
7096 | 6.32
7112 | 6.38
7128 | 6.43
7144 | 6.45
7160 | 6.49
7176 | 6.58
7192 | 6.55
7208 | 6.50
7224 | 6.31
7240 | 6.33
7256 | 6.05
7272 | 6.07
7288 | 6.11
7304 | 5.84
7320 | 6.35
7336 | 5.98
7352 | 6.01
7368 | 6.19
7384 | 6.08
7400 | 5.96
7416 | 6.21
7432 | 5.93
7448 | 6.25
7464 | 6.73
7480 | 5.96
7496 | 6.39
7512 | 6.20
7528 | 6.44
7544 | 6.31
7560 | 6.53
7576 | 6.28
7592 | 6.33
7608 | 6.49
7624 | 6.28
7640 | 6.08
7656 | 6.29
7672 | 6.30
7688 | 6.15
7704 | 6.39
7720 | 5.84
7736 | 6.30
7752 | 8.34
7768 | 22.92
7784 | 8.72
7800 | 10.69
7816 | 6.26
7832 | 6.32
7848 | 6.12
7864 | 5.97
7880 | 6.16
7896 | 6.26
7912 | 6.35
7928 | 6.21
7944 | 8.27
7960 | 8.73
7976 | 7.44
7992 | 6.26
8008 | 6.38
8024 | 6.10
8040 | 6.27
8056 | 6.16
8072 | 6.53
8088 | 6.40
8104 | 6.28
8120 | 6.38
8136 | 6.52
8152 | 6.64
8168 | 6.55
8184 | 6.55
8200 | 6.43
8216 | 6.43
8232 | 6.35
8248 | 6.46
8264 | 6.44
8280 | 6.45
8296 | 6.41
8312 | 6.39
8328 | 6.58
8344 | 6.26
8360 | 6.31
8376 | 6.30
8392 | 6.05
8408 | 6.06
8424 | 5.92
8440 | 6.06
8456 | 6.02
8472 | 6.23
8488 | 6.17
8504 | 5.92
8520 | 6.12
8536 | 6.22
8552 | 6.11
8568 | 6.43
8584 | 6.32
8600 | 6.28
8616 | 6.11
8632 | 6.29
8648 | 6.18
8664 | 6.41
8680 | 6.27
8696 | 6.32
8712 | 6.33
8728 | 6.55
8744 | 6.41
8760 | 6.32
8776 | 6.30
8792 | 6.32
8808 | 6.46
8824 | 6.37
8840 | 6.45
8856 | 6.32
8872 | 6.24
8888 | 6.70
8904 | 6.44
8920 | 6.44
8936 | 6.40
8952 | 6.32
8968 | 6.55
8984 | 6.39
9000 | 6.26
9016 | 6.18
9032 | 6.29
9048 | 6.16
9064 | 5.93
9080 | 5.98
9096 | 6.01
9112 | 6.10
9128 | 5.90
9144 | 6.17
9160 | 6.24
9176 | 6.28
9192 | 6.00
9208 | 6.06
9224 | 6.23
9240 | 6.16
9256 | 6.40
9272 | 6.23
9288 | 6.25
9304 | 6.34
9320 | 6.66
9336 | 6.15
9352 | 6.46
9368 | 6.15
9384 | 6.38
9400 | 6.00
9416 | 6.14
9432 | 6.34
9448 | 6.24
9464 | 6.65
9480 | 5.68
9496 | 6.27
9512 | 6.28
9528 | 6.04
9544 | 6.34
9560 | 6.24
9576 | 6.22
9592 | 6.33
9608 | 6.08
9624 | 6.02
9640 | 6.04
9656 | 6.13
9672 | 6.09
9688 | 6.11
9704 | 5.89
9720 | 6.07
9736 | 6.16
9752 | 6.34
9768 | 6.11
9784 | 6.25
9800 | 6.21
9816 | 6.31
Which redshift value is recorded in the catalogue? 0.18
